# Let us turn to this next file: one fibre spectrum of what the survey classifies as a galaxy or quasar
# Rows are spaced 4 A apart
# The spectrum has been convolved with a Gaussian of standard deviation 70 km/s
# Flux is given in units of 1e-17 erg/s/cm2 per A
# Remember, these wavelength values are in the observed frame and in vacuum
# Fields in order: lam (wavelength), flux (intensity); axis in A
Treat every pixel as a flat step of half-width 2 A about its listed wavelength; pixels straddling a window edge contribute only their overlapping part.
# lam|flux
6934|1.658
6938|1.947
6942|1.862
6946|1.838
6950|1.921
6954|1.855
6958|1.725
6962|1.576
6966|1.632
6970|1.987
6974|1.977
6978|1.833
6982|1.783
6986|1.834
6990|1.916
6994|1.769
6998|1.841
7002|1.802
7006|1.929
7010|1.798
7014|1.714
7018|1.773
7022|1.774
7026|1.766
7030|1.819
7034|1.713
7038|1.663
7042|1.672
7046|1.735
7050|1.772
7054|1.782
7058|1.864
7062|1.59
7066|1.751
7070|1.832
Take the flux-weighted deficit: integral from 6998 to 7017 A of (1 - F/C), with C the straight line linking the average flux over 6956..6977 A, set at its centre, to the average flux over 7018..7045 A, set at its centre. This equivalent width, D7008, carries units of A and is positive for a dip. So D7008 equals -0.6 A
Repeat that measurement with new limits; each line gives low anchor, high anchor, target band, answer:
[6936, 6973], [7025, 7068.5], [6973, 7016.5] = -1.1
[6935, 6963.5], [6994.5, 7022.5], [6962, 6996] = -0.3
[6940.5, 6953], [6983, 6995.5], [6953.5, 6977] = 0.9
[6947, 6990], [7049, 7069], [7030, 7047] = 0.6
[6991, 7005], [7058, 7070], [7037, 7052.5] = 0.4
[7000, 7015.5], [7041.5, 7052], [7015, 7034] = 0.1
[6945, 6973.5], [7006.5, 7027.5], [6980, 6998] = -0.4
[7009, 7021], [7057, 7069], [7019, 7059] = -0.2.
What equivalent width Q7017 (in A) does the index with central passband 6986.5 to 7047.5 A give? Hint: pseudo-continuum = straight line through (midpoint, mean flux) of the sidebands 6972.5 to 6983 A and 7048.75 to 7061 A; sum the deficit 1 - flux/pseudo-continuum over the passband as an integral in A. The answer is 1.6 A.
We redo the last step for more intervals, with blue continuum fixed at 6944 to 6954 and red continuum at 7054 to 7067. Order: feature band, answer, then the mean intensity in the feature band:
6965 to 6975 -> -0.2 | 1.88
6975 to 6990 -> -0.1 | 1.84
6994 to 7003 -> 0.0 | 1.81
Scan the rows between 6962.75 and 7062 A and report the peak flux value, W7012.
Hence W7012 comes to 1.987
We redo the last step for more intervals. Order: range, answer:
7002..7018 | 1.929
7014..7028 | 1.774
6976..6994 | 1.916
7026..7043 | 1.819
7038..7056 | 1.782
